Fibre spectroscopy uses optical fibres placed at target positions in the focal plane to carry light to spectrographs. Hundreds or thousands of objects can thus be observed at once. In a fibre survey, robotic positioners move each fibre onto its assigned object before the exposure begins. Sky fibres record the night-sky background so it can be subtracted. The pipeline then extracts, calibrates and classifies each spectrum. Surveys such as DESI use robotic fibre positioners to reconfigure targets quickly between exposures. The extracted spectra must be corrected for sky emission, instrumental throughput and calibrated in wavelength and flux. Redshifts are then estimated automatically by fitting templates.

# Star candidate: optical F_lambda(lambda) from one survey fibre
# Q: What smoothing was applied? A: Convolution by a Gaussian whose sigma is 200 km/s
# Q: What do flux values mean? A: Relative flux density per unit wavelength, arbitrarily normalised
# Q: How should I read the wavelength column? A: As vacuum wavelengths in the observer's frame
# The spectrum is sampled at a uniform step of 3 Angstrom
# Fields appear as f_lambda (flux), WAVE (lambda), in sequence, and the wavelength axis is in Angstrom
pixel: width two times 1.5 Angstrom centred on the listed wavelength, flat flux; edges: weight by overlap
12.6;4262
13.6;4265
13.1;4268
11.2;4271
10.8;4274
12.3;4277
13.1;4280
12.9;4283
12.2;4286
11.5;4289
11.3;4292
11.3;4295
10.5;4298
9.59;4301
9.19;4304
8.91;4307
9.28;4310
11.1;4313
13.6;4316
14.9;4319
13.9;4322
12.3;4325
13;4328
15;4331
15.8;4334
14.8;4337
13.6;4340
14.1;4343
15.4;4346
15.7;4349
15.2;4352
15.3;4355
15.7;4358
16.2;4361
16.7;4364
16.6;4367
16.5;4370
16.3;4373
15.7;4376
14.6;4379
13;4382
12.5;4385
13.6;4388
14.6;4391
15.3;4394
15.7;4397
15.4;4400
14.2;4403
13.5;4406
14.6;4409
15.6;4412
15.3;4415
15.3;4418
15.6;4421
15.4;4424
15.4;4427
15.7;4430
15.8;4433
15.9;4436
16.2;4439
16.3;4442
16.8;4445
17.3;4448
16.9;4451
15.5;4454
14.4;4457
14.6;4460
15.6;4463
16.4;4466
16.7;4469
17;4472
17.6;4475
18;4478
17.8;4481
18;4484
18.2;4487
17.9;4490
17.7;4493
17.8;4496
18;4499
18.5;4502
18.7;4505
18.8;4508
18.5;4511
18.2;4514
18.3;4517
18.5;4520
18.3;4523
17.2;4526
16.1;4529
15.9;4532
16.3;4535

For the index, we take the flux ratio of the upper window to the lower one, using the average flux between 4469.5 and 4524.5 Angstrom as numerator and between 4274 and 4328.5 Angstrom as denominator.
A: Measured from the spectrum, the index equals 1.5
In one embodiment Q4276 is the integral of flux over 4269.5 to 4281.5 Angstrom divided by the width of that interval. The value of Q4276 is 11.8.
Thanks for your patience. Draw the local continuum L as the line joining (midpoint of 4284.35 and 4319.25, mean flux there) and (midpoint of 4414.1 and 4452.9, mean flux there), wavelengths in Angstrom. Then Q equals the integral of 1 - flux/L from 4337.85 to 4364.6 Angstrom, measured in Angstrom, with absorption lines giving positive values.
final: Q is -5.0 Angstrom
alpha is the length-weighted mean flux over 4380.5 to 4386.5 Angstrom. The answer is 12.8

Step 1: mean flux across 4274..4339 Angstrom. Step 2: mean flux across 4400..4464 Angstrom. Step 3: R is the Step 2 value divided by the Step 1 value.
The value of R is 1.3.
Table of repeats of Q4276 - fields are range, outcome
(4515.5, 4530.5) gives 17.7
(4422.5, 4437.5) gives 15.6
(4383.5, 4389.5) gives 13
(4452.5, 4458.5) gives 15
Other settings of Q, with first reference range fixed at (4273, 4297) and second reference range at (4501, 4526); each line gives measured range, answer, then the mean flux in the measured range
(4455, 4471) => 1.3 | 15.6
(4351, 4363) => -1.5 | 15.7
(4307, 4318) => 1.3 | 11.2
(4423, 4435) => 0.3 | 15.6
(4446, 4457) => 0.2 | 16.3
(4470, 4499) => -0.3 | 17.8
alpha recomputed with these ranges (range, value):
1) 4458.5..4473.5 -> 16.1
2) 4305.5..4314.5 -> 9.76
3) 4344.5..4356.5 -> 15.4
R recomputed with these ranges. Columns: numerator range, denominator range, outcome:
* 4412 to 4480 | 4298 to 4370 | 1.17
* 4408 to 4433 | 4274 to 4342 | 1.26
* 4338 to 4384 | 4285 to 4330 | 1.33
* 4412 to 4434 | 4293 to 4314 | 1.55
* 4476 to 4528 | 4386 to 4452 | 1.17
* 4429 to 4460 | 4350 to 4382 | 1.02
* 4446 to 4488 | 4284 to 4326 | 1.46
